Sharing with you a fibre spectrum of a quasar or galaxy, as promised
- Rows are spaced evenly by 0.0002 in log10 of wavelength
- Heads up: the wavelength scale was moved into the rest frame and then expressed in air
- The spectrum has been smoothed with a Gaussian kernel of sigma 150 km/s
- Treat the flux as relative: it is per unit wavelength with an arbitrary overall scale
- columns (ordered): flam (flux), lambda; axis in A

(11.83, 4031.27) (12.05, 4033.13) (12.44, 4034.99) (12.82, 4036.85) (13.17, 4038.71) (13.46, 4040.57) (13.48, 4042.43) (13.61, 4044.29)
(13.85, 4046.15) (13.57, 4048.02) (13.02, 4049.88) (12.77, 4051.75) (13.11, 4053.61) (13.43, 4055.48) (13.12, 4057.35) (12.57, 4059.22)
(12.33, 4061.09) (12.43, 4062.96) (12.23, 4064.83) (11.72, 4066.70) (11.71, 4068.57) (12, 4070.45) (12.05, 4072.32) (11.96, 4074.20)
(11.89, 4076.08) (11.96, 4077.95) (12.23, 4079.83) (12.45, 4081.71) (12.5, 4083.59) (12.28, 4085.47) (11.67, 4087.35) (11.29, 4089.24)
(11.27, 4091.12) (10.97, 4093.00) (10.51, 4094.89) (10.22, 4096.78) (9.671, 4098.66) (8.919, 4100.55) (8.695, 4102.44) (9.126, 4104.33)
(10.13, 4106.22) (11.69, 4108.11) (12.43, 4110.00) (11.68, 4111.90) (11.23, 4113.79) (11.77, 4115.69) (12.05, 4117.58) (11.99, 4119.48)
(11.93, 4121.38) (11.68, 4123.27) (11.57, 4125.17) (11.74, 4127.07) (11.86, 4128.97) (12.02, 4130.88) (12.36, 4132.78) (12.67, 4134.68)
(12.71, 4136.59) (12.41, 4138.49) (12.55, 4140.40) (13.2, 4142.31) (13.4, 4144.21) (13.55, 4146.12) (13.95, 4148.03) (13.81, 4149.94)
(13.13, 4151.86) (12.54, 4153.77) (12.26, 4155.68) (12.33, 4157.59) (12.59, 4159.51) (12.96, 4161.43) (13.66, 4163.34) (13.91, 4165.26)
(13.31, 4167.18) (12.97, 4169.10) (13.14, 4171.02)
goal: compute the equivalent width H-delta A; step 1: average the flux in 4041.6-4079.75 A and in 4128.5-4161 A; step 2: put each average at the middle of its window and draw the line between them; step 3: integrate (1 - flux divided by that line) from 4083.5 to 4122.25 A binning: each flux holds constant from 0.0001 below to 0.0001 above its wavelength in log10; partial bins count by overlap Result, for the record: 5.2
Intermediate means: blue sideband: 12.6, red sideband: 12.8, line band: 11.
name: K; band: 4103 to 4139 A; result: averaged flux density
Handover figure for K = 11.7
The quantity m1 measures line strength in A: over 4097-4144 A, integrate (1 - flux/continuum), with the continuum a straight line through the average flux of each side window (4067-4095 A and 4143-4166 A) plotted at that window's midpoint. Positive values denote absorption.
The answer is 3.9 A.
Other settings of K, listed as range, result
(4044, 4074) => 12.7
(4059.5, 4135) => 11.5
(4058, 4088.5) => 12.1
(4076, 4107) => 10.9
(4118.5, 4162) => 12.6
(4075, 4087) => 12.2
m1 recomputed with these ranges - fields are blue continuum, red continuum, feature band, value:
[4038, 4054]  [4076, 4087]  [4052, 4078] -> 0.8 A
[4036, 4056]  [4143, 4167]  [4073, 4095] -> 2.4 A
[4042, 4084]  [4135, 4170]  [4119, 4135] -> 1.2 A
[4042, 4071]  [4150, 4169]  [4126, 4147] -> 0.6 A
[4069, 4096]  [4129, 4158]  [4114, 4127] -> 0.7 A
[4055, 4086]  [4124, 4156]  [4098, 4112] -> 2.5 A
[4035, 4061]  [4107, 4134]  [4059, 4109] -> 4.8 A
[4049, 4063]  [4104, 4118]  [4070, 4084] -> 0.2 A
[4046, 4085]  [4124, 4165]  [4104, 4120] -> 1.6 A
